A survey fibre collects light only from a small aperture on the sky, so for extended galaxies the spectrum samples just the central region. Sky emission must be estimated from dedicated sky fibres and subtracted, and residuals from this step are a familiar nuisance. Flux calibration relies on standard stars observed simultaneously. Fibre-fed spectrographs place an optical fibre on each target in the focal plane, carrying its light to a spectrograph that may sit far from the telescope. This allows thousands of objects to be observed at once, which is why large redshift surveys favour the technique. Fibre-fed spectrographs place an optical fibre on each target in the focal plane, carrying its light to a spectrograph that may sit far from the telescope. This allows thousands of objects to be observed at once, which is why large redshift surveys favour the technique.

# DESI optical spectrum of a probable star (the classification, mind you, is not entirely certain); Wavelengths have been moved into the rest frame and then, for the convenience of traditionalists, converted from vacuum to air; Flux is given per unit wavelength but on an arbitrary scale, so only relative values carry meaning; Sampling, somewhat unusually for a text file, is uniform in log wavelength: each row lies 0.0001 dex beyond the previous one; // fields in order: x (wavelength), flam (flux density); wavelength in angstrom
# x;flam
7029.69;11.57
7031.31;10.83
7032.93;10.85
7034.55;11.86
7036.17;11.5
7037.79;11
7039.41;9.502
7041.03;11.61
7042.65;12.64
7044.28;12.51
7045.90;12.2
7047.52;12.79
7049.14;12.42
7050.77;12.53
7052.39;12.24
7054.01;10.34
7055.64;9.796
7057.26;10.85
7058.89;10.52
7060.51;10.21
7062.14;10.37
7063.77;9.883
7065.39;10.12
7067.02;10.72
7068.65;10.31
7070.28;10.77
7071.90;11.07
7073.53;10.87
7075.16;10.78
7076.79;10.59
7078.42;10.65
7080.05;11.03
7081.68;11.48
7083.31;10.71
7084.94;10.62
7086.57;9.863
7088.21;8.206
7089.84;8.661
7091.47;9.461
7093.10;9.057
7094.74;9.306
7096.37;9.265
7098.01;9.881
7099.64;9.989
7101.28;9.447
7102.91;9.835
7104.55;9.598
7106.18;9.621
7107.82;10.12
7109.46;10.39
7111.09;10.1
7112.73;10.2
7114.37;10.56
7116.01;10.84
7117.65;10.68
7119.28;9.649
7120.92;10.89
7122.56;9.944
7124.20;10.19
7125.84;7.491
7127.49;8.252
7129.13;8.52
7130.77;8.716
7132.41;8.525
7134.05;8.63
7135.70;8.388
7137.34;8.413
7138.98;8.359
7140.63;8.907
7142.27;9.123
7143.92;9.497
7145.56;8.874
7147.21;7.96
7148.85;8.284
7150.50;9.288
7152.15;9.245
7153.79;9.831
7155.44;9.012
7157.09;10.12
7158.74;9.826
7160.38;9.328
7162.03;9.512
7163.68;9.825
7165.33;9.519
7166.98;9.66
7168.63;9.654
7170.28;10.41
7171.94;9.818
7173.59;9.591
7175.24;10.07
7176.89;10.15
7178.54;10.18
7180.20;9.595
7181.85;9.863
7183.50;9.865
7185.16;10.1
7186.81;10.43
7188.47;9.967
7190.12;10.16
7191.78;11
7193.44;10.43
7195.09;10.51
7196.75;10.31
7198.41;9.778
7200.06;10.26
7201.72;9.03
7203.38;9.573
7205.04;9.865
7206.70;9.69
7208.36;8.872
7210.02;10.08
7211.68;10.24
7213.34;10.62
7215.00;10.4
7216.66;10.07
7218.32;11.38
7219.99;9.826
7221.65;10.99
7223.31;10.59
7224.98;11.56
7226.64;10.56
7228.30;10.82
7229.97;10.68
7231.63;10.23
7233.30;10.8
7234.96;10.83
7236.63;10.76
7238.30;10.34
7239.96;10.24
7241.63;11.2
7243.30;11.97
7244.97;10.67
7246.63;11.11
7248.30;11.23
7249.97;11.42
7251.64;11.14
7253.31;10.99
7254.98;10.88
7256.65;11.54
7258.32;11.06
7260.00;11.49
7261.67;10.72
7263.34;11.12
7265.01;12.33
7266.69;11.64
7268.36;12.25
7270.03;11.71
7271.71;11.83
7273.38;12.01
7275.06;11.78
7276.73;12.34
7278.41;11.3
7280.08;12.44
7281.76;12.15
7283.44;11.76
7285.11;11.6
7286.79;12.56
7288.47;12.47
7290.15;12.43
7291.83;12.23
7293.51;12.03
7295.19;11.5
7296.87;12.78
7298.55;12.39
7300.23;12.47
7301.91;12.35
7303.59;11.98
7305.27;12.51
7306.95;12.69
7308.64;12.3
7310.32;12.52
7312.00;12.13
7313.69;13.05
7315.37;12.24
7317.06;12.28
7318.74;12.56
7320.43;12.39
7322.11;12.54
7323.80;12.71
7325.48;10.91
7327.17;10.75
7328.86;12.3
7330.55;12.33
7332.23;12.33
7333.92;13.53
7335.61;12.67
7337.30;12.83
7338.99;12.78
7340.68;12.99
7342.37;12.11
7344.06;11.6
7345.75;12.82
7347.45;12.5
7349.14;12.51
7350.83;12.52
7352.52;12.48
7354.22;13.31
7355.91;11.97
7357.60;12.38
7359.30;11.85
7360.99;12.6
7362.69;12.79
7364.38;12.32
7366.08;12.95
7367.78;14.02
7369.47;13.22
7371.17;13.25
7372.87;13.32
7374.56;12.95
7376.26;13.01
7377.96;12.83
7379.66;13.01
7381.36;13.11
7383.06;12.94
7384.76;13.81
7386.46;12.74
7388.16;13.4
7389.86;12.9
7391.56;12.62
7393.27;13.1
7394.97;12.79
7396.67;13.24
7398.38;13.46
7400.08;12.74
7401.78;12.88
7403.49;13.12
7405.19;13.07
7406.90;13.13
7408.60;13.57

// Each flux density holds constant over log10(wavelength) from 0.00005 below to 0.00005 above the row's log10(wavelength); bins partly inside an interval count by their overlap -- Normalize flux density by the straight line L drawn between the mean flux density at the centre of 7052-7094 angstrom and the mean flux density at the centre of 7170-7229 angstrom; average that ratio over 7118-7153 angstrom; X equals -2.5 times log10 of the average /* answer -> 0.15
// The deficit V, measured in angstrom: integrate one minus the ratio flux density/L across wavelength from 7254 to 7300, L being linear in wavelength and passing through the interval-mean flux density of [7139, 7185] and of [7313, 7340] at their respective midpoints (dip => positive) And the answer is -1.4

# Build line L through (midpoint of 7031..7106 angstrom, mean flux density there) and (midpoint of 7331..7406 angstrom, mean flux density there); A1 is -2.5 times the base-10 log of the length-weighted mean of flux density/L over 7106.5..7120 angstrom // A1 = 0.066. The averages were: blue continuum 10.6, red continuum 12.8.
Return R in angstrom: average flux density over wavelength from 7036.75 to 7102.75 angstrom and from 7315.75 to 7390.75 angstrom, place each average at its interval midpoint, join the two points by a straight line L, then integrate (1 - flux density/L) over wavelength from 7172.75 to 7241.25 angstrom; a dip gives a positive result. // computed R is 7.92 angstrom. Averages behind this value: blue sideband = 10.6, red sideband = 12.7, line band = 10.3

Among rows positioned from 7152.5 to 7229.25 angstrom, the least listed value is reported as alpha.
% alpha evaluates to 8.872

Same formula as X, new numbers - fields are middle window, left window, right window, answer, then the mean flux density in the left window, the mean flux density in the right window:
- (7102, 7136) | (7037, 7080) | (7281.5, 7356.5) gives 0.18 mag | 11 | 12.4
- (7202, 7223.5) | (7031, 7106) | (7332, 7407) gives 0.16 mag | 10.6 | 12.9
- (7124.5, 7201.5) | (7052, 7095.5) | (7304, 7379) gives 0.17 mag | 10.3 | 12.6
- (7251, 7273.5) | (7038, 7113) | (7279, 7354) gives 0.04 mag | 10.5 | 12.3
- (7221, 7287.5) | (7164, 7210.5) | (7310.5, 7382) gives -0.02 mag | 9.94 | 12.6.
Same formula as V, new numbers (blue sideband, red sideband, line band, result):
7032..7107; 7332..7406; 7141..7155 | 2.7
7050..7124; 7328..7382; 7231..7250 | 1.3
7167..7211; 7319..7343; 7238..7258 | -0.2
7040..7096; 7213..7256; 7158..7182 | 2.2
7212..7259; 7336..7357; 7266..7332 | -2.0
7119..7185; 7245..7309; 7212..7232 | 0.2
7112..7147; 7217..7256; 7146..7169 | 0.8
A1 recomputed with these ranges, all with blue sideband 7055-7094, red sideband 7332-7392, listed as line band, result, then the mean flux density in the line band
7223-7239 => 0.09 mag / 10.7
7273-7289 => 0.01 mag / 12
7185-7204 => 0.12 mag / 10.1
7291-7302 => 0.00 mag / 12.2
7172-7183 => 0.13 mag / 9.91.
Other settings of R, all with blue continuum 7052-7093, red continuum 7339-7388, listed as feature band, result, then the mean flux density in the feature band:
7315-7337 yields 0.3 angstrom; 12.3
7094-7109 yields 1.3 angstrom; 9.69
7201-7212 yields 1.8 angstrom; 9.6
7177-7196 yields 1.9 angstrom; 10.2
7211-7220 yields 0.8 angstrom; 10.5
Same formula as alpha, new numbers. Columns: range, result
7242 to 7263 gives 10.67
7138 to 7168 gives 7.96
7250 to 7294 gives 10.72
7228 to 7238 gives 10.23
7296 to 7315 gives 11.98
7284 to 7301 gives 11.5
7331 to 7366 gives 11.6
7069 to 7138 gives 7.491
